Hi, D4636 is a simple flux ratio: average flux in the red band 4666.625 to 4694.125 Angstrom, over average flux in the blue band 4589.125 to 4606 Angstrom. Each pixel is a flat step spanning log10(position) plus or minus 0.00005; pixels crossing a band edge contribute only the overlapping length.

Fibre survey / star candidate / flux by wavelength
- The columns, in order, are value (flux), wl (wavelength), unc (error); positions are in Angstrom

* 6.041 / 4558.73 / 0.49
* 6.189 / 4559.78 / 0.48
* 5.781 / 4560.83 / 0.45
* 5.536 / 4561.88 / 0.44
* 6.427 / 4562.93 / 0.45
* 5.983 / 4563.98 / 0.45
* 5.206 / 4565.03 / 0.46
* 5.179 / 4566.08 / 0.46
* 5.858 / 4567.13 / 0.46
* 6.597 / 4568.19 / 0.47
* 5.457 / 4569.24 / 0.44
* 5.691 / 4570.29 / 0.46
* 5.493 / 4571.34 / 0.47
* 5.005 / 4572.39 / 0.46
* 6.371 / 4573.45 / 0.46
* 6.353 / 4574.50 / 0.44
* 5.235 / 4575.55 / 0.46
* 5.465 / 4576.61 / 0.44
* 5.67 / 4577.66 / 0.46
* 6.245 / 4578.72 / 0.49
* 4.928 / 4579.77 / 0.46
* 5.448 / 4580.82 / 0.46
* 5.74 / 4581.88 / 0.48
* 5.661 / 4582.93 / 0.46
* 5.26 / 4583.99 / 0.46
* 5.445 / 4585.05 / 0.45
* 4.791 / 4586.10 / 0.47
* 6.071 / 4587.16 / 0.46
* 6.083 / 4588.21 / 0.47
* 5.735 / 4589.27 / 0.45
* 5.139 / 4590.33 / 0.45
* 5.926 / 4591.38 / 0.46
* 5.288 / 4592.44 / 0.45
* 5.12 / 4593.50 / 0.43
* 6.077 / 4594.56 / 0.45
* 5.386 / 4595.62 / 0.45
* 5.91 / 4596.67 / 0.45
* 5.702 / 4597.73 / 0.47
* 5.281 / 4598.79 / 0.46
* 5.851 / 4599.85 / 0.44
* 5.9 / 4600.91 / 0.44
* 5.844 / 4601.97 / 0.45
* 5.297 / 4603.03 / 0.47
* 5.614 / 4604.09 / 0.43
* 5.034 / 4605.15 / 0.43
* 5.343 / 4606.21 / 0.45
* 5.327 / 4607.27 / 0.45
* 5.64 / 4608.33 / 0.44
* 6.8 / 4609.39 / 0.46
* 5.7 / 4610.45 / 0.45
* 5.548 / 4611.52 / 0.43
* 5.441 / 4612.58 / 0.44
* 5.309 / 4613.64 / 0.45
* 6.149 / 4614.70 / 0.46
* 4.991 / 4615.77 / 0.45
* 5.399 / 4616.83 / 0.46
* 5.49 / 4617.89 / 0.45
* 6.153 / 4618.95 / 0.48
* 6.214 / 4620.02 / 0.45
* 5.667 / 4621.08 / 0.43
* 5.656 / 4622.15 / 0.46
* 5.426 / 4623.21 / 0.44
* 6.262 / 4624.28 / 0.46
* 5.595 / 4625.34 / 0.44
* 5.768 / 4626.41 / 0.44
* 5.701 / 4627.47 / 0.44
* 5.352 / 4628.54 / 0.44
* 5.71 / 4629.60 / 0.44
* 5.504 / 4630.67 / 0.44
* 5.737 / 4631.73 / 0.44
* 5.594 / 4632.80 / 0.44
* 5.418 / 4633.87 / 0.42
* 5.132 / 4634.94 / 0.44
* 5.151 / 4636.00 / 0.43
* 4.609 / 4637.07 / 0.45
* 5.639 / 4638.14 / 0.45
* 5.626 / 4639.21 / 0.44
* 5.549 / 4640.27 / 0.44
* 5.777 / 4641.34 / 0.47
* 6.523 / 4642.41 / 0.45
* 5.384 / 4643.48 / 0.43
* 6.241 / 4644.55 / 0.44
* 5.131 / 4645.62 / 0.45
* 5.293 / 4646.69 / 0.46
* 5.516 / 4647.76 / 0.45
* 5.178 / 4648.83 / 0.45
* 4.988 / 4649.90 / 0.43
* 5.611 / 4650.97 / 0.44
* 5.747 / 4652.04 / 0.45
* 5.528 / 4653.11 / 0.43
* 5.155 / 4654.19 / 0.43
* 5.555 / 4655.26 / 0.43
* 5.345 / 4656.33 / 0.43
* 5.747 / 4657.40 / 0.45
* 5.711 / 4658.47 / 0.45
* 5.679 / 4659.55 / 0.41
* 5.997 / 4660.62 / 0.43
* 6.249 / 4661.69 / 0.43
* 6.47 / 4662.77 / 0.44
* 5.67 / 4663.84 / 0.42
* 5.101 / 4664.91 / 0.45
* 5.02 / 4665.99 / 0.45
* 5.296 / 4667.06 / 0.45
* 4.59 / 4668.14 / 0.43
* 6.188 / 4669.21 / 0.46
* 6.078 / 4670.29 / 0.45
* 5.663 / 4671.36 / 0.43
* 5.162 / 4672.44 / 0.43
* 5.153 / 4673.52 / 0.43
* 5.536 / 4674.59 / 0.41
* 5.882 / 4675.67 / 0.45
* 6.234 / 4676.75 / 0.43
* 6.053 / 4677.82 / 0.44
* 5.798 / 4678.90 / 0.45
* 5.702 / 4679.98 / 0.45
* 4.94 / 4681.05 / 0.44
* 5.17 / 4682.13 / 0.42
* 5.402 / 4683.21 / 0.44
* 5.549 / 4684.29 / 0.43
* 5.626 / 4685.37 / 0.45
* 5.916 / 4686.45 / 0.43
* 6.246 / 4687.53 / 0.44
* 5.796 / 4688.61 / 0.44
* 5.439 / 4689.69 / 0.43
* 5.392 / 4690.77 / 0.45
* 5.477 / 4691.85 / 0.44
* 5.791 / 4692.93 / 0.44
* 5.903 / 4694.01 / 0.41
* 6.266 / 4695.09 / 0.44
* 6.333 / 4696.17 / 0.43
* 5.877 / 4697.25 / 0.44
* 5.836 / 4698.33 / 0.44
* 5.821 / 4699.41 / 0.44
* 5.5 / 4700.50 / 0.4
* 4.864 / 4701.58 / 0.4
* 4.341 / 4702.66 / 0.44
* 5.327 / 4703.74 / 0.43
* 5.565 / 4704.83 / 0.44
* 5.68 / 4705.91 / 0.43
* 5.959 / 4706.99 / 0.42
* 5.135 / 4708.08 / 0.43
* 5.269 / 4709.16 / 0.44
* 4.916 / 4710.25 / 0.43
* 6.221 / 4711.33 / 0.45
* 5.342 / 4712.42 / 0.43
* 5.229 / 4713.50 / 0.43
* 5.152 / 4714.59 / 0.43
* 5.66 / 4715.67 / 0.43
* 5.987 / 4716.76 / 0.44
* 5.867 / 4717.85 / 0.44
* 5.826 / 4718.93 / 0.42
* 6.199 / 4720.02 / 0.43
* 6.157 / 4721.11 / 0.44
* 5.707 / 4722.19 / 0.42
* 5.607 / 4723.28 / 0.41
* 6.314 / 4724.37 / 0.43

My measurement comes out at 1.01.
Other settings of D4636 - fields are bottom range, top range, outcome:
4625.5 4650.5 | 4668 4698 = 1.04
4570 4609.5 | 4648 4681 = 1.00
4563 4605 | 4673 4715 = 0.99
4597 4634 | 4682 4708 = 1.00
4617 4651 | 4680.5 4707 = 1.00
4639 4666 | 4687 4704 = 1.00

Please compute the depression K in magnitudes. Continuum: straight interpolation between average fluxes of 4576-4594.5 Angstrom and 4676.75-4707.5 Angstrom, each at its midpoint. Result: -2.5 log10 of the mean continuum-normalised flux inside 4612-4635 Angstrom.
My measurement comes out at -0.01 mag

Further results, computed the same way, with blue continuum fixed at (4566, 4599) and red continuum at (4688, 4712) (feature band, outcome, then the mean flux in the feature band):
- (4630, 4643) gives 0.02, 5.52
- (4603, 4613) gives 0.00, 5.59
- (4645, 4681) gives 0.00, 5.57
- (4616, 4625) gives -0.03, 5.76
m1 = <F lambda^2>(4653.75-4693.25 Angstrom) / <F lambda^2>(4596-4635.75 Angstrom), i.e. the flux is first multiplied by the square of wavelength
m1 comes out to 1.02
